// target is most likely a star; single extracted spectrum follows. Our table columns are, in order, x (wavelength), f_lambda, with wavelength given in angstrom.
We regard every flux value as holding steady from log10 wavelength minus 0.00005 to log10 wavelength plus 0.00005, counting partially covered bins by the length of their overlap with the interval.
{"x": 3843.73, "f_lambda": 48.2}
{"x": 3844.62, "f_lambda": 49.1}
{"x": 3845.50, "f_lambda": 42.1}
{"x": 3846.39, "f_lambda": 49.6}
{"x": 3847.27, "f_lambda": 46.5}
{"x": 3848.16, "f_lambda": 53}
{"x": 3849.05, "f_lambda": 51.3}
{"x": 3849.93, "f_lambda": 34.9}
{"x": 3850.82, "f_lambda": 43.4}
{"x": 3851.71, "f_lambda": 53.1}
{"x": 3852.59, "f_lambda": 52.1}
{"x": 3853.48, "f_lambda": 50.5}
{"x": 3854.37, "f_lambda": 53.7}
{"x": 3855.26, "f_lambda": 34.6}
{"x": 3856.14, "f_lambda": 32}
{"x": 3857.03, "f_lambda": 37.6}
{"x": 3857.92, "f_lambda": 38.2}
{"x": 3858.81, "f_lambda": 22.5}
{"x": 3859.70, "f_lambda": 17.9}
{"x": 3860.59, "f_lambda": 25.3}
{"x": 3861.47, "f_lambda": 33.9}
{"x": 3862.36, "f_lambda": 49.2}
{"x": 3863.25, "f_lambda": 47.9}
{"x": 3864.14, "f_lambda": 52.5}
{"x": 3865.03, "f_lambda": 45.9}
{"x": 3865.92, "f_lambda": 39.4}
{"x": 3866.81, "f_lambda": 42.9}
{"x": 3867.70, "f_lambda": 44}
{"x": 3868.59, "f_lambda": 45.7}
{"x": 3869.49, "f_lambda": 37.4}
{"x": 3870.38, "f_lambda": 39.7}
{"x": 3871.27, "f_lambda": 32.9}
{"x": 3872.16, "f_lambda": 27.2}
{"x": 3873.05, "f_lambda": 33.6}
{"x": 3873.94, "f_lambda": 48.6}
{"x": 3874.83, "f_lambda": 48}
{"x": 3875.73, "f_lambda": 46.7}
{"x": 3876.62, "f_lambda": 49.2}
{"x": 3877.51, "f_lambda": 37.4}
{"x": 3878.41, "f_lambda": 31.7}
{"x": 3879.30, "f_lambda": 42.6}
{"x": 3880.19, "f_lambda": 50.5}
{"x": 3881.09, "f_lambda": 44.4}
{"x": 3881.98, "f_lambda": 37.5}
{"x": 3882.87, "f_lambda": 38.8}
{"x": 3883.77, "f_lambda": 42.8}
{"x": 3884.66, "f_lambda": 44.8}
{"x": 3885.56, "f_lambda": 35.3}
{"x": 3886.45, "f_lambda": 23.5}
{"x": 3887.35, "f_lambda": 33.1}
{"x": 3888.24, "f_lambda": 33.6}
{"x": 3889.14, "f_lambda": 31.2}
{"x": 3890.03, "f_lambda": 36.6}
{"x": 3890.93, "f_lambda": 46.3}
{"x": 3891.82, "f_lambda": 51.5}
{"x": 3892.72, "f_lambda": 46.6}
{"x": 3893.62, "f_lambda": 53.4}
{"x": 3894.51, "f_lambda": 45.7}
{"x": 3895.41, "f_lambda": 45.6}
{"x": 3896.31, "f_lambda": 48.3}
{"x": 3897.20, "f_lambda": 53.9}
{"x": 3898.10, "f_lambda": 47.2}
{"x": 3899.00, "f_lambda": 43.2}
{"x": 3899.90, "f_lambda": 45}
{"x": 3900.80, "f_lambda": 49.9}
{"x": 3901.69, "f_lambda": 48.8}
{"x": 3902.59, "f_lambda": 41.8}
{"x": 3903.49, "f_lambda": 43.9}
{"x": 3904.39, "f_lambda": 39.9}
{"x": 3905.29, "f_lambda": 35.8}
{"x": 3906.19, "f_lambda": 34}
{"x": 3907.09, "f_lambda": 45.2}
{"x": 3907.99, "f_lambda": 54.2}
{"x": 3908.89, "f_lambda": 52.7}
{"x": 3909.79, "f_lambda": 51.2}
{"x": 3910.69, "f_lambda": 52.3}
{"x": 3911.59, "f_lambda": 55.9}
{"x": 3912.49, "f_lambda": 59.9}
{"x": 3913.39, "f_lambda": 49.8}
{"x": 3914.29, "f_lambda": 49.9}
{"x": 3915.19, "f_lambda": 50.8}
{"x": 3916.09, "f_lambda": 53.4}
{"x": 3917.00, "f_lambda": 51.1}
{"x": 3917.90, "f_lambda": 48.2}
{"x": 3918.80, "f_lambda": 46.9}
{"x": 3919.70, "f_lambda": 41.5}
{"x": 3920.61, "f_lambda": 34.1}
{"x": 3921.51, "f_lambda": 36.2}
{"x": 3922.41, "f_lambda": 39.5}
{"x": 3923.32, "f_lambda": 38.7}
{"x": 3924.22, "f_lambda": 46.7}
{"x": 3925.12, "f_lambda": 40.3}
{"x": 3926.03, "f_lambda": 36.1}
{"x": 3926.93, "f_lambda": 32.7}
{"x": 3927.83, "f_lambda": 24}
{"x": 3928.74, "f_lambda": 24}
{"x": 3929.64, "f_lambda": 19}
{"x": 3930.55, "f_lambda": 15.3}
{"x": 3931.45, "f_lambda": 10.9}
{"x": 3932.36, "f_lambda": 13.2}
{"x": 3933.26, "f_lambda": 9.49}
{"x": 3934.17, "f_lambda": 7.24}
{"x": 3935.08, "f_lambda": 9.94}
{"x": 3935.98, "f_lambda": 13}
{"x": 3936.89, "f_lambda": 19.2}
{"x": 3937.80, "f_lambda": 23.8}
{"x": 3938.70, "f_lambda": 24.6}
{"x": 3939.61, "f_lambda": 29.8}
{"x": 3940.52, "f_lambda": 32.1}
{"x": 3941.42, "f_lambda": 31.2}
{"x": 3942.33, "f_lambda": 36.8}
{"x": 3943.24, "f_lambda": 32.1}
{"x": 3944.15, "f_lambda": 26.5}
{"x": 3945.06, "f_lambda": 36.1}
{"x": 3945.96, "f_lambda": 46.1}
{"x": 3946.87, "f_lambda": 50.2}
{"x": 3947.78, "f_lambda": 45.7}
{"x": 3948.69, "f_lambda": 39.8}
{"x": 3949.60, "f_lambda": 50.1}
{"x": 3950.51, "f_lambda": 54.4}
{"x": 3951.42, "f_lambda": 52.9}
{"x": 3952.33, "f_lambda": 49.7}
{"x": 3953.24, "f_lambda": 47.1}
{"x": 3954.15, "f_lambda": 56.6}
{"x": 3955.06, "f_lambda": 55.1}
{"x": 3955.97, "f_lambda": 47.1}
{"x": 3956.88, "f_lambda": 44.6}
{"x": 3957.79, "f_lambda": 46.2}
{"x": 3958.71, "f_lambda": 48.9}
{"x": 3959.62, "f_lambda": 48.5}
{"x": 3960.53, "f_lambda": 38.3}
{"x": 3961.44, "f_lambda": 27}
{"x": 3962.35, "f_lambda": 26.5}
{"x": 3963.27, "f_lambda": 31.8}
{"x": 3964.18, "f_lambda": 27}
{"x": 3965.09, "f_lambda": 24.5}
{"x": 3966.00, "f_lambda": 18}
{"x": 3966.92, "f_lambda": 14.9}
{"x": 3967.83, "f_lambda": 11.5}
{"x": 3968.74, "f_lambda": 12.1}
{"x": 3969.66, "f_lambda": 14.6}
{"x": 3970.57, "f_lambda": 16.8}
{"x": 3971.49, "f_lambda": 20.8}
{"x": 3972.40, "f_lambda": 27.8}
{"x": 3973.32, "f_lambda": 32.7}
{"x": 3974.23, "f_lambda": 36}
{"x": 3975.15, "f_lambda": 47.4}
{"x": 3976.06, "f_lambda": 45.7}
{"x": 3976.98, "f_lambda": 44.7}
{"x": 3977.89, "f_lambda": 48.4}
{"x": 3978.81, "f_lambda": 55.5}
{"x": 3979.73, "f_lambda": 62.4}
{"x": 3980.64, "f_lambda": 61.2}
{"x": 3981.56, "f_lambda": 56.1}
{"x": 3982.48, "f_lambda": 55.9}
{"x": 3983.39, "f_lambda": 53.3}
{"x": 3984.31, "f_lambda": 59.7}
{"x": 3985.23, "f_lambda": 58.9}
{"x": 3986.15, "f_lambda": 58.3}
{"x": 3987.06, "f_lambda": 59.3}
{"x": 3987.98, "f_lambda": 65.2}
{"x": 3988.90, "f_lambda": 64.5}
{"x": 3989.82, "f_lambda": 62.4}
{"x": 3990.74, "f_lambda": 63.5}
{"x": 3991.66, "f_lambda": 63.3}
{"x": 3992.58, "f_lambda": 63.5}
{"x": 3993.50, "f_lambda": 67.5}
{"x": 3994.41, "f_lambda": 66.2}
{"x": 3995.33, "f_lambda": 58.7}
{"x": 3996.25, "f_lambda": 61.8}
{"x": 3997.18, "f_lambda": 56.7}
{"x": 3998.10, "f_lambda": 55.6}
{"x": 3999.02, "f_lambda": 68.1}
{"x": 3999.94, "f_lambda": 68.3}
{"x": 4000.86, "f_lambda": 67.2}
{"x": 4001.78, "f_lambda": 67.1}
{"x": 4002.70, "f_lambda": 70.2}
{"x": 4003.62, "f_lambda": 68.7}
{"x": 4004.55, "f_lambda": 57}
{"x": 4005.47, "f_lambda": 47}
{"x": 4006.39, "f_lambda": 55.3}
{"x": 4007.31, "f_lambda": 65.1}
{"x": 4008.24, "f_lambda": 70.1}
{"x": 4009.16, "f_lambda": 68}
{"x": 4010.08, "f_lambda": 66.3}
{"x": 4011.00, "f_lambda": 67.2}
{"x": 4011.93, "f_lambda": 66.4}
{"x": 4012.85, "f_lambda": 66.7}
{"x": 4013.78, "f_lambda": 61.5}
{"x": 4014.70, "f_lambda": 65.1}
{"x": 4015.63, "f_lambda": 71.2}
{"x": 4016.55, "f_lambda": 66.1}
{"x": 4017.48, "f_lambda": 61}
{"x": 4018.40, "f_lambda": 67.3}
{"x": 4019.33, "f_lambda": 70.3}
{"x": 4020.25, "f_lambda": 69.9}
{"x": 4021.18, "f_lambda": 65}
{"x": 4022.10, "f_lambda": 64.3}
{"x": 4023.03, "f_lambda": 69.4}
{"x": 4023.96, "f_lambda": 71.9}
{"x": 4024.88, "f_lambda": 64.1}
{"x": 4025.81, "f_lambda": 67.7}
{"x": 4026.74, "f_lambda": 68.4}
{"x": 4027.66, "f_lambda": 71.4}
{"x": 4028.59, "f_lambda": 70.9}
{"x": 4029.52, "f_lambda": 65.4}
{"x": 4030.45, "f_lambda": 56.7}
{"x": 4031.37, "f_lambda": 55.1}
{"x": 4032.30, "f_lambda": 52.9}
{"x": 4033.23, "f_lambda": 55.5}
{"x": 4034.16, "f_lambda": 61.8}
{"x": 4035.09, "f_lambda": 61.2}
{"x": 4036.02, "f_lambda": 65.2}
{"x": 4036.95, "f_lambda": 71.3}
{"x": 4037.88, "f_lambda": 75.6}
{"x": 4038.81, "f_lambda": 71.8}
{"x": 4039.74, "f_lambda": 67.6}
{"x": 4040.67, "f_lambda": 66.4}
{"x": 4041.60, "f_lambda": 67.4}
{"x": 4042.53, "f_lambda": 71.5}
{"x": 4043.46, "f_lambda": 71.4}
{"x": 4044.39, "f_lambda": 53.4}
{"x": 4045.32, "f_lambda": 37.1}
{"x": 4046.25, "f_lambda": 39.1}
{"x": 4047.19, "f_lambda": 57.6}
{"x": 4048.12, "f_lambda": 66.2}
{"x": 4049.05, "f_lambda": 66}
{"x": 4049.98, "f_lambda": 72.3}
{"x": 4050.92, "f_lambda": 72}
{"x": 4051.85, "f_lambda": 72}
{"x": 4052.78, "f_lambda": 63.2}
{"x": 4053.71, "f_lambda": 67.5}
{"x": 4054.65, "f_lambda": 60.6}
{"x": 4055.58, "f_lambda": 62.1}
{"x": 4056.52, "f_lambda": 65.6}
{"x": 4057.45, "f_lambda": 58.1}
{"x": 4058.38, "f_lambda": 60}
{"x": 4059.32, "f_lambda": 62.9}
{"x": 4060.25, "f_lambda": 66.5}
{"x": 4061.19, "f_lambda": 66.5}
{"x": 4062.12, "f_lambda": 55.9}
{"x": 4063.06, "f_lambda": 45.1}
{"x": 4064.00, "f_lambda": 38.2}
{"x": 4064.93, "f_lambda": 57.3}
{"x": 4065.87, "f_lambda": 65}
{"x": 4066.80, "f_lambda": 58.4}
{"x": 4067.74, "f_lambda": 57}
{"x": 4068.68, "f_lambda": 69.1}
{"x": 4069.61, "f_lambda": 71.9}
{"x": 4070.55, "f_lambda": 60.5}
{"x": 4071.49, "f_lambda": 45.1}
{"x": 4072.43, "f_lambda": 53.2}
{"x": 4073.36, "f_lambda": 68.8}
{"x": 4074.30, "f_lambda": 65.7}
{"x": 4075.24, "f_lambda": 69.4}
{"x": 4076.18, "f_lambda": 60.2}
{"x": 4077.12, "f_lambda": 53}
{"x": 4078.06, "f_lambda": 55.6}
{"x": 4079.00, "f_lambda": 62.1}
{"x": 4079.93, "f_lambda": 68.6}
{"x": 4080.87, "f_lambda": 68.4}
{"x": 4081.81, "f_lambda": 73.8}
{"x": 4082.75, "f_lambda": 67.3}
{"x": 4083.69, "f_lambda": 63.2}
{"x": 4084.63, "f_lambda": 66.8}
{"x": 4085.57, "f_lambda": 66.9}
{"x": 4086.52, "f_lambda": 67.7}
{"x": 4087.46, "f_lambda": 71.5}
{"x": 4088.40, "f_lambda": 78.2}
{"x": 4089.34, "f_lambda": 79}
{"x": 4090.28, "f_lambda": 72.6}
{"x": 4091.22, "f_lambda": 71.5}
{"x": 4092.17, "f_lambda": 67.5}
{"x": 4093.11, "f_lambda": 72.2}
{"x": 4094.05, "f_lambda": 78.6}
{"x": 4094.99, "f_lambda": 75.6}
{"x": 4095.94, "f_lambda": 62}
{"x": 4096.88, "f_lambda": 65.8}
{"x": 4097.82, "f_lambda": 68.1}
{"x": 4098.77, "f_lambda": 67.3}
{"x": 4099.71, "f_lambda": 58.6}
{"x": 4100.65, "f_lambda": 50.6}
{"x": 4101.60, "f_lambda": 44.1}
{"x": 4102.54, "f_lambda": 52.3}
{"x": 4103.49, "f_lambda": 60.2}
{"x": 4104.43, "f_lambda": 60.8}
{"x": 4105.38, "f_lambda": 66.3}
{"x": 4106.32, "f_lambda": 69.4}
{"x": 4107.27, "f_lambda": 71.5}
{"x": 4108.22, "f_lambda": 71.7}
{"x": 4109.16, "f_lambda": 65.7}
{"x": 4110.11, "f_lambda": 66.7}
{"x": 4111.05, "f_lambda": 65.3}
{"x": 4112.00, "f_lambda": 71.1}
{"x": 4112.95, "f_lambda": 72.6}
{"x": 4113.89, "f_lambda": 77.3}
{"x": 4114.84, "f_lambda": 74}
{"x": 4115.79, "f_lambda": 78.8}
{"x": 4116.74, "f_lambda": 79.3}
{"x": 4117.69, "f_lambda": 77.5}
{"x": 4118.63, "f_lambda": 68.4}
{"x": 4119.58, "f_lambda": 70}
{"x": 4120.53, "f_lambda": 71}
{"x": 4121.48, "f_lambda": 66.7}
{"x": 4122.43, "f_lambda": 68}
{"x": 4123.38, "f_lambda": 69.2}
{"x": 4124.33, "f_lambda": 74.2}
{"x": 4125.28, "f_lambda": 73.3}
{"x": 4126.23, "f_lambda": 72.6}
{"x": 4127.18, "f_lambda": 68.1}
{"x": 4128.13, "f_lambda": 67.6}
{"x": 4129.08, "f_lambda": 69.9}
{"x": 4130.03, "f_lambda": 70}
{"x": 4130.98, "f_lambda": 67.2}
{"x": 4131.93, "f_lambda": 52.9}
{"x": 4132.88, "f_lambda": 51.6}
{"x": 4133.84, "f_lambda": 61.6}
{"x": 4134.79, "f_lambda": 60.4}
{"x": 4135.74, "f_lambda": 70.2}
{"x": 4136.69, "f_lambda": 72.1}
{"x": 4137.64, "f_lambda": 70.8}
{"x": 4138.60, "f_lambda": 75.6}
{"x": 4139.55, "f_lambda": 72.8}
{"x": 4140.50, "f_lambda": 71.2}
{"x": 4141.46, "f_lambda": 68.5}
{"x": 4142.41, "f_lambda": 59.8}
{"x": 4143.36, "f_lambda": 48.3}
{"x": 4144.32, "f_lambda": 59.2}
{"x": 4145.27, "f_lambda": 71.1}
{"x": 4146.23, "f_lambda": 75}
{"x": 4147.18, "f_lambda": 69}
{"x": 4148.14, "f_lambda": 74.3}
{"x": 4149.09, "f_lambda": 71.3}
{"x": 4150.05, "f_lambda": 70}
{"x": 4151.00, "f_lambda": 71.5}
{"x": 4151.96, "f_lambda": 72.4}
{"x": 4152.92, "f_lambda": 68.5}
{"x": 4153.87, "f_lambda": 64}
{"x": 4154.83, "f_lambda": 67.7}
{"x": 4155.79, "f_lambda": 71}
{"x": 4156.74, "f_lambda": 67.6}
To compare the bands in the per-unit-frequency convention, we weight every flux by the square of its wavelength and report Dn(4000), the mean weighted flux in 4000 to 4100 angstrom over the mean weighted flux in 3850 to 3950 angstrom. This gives 1.78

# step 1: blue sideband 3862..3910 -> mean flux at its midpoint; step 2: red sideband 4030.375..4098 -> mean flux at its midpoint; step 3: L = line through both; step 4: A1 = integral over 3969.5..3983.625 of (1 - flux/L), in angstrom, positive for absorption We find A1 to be 2.8 angstrom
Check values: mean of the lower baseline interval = 42.9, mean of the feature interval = 42.9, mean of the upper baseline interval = 63.8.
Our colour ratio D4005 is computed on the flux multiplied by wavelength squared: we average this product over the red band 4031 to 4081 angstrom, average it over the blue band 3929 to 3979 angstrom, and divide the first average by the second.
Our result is 1.99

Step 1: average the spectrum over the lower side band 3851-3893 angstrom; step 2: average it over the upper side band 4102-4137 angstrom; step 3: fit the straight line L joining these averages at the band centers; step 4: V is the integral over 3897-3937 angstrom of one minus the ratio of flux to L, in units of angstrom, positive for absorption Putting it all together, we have 6.0 angstrom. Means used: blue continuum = 40.2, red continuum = 68.2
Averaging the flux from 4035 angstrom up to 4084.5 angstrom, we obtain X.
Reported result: 62.5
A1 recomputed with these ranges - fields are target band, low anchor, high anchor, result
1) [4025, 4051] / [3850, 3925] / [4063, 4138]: -1.8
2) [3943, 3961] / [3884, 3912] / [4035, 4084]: 1.6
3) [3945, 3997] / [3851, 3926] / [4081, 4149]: 6.4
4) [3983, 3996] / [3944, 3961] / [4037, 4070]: -2.3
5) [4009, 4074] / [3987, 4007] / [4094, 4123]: 1.3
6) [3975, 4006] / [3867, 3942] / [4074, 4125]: -4.9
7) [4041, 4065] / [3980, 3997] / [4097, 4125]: 1.4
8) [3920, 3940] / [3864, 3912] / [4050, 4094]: 9.5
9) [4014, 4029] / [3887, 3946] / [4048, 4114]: -3.5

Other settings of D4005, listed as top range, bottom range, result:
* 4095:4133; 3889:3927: 1.63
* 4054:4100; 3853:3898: 1.75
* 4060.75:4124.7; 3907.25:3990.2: 1.79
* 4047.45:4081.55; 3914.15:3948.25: 2.07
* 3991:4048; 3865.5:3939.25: 1.74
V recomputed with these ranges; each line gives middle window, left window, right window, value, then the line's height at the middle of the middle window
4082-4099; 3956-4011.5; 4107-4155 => -1.7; 63.7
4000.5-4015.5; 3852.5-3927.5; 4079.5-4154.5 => -2.3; 55.9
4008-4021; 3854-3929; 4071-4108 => -2.4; 56.4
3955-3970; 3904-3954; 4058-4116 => 4.1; 43.2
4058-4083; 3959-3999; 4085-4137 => 0.1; 61.1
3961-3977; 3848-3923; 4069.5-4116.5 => 8.0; 52.4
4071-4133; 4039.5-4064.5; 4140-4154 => -2.4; 64.6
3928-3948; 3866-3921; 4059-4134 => 9.8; 48.7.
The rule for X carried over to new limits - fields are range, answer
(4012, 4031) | 66.7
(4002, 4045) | 65.2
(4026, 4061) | 63.6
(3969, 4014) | 56.2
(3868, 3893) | 39.9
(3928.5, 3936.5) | 13.3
